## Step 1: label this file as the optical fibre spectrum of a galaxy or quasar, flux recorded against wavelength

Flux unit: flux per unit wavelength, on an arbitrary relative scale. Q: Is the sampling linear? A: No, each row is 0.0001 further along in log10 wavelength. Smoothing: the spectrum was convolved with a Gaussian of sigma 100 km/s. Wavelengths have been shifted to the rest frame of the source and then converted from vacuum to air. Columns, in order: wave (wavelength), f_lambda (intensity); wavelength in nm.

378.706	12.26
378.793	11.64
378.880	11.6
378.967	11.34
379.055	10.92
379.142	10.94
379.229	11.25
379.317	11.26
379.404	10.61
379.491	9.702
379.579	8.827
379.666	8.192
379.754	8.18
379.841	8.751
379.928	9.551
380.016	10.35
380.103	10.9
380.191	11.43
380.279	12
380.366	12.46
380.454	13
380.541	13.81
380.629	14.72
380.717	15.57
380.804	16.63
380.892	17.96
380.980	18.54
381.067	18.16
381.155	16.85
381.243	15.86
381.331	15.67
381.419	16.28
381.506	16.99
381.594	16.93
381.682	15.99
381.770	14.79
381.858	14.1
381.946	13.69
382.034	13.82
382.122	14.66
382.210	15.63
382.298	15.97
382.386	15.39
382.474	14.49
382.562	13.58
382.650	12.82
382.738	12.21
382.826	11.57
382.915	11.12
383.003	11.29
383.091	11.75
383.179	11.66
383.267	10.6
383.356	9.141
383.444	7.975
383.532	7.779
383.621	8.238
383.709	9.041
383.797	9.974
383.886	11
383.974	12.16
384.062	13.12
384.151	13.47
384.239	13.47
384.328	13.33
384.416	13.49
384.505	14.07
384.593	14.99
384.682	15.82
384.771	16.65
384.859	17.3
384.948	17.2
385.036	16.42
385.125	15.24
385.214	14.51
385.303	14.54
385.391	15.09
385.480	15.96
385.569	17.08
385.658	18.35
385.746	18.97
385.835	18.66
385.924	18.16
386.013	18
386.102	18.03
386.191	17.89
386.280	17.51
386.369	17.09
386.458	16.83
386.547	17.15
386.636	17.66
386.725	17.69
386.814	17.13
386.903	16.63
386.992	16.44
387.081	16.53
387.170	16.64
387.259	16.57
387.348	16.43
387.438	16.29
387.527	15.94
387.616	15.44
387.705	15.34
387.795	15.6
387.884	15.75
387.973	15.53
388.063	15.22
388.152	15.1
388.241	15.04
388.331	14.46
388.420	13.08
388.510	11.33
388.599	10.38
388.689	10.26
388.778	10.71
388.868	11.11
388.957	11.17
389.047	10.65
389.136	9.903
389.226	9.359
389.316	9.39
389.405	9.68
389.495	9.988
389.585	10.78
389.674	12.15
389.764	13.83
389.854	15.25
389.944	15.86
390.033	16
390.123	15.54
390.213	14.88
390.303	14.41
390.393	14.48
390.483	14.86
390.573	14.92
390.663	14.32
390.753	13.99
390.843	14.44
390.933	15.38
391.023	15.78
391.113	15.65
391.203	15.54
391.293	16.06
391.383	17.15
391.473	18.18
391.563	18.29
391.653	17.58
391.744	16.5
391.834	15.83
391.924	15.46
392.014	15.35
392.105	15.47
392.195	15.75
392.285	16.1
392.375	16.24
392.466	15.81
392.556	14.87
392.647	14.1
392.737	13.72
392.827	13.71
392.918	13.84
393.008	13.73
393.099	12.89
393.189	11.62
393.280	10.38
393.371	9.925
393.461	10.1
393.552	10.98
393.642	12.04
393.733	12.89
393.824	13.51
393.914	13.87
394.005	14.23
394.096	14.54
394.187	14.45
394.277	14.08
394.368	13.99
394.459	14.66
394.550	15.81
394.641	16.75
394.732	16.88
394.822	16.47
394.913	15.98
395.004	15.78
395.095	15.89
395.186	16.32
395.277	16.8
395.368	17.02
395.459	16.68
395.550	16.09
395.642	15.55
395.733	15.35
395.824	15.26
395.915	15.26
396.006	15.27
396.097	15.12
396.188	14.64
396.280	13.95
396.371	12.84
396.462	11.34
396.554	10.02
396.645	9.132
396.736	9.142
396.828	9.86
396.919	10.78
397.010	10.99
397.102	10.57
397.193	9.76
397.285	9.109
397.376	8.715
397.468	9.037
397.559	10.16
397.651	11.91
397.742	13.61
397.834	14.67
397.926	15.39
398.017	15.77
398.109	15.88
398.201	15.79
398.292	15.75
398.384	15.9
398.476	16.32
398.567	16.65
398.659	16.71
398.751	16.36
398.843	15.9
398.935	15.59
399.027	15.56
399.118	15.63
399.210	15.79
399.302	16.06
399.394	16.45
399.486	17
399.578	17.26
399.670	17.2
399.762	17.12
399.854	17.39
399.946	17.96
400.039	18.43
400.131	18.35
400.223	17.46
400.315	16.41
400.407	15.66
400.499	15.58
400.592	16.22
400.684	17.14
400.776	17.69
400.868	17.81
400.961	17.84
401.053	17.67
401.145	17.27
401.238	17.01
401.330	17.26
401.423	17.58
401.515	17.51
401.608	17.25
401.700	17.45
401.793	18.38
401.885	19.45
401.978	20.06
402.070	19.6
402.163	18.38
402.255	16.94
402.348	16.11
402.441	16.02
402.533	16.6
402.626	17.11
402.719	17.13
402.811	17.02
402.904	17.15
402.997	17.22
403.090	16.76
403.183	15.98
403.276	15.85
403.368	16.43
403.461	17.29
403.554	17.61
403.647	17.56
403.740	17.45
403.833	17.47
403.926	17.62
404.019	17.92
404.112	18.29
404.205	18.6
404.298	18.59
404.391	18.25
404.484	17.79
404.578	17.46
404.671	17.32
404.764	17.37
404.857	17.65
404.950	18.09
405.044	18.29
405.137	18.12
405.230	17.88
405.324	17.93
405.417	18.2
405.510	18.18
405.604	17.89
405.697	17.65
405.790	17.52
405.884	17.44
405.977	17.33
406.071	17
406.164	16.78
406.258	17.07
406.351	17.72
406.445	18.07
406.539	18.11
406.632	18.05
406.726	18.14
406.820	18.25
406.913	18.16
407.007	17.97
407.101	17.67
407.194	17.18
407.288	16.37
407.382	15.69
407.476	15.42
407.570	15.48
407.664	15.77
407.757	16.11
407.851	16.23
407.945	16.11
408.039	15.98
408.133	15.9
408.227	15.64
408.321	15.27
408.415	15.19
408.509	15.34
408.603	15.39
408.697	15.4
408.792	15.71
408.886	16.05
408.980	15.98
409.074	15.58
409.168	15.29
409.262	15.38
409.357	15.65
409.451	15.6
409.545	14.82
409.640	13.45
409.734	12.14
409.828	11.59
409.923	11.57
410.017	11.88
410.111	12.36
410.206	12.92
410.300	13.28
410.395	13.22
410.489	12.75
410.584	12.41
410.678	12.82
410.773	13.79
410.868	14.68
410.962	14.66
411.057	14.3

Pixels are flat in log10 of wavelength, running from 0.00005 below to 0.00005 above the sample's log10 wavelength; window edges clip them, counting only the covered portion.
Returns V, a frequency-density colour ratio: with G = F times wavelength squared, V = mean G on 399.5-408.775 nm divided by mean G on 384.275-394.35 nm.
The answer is 1.3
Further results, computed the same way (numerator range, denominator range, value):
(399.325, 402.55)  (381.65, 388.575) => 1.29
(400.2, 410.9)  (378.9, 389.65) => 1.33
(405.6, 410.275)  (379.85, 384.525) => 1.36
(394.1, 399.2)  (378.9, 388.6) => 1.07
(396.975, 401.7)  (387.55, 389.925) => 1.31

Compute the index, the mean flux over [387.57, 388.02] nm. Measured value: 15.5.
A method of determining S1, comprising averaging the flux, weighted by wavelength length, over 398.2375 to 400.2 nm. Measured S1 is 16.6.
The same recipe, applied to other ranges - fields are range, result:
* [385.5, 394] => 14.7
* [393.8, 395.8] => 15.5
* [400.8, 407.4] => 17.6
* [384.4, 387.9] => 16.6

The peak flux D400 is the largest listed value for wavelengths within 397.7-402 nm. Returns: 20.06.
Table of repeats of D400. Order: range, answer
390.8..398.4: 18.29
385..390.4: 18.97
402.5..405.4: 18.6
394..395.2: 16.88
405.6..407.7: 18.25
